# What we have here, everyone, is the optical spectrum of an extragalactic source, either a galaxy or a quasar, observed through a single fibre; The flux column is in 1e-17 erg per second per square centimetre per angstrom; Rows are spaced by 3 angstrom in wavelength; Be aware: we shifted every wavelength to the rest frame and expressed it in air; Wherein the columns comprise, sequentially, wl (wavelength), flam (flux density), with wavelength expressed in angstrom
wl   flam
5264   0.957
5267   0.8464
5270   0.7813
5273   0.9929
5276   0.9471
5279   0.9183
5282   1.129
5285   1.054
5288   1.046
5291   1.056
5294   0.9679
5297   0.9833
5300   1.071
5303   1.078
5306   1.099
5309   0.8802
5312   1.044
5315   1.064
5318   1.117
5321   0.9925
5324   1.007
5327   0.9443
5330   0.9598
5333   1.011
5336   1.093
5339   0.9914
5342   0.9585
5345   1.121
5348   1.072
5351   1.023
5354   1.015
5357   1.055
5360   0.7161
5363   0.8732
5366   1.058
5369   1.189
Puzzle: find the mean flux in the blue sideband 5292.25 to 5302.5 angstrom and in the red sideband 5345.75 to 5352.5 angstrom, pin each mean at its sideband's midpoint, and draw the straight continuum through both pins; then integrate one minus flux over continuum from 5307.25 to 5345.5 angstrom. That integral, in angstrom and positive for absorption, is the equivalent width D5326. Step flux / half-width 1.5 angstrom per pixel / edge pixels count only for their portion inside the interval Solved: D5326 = 0.96 angstrom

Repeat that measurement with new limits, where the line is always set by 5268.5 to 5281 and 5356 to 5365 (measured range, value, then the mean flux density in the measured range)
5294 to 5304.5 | -1.45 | 1.03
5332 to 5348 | -2.67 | 1.04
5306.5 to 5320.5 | -1.98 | 1.03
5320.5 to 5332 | -1.02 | 0.976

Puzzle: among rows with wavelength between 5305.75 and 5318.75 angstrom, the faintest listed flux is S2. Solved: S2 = 0.8802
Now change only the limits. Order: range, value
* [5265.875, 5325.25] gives 0.7813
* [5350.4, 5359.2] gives 1.015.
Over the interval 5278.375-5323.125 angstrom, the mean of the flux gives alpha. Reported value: 1.04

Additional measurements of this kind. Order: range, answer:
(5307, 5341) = 1.01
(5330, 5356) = 1.03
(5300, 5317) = 1.04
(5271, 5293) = 1.01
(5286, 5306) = 1.04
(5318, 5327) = 1.01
